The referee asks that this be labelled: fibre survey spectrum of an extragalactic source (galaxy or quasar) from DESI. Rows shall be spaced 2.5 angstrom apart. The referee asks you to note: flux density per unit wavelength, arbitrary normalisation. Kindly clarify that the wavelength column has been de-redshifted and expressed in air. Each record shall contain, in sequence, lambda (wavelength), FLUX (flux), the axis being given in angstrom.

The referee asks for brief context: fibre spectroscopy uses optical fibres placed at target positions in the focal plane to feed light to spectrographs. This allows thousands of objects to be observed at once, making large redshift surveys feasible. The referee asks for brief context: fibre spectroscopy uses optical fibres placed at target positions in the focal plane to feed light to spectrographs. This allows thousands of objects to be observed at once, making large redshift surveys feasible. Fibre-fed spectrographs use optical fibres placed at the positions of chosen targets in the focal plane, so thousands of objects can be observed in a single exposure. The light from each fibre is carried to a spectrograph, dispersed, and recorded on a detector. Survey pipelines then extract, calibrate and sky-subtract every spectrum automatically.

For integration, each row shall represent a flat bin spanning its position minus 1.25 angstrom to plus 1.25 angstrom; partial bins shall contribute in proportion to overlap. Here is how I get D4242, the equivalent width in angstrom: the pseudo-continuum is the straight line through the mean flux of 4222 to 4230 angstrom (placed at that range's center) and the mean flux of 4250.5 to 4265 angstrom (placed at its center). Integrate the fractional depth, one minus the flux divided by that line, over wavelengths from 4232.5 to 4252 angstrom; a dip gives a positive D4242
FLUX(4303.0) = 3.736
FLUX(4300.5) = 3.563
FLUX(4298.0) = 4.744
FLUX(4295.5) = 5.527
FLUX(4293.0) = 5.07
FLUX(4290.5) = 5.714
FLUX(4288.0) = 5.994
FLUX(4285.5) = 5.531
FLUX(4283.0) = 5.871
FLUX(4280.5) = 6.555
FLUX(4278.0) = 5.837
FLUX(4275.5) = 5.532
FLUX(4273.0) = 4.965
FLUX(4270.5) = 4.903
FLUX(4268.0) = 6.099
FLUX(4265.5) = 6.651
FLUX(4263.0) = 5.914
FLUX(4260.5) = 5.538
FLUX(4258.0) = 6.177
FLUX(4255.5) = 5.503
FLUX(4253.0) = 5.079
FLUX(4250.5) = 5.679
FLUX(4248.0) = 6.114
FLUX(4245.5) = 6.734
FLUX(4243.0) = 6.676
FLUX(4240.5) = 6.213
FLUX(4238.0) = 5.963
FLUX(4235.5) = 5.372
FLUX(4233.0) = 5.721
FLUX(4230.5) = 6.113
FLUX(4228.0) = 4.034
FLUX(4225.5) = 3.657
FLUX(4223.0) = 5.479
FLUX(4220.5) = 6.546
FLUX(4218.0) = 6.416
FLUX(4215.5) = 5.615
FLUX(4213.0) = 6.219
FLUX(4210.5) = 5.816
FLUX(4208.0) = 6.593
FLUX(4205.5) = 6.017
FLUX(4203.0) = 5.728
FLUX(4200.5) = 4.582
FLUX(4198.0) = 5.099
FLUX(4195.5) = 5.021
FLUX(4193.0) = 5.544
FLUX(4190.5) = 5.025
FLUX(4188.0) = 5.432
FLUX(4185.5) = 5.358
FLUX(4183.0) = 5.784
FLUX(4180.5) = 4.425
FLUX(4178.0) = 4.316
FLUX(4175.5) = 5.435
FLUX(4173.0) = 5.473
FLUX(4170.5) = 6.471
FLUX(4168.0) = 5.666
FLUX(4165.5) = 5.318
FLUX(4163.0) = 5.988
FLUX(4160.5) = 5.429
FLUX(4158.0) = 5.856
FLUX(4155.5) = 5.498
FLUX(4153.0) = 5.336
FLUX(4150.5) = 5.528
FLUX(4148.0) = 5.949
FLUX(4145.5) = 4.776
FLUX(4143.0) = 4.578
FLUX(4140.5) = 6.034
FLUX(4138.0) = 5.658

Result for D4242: -3.6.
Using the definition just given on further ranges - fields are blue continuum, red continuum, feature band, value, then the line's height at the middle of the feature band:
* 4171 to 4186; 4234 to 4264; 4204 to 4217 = -1.3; 5.52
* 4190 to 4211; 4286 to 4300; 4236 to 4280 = -3.9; 5.39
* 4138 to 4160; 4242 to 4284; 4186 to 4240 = 1.5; 5.69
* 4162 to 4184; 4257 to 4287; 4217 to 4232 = 0.7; 5.62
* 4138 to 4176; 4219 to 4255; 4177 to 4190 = 1.2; 5.6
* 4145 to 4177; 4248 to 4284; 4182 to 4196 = 0.7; 5.64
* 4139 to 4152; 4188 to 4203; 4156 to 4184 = -1.1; 5.26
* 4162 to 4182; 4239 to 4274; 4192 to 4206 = 0.6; 5.54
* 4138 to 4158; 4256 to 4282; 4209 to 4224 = -1.0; 5.65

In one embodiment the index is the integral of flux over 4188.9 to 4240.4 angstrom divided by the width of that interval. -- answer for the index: 5.54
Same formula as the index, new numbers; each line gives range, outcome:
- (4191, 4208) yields 5.41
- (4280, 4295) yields 5.74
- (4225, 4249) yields 5.72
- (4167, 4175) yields 5.84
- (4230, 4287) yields 5.86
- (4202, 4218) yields 6.03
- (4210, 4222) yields 6.13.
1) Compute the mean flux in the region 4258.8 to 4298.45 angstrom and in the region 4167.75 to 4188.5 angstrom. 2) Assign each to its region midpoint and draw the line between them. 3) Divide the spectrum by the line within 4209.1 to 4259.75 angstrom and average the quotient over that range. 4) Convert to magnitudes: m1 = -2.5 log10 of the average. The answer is -0.04 mag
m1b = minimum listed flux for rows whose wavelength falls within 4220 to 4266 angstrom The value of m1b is 3.657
